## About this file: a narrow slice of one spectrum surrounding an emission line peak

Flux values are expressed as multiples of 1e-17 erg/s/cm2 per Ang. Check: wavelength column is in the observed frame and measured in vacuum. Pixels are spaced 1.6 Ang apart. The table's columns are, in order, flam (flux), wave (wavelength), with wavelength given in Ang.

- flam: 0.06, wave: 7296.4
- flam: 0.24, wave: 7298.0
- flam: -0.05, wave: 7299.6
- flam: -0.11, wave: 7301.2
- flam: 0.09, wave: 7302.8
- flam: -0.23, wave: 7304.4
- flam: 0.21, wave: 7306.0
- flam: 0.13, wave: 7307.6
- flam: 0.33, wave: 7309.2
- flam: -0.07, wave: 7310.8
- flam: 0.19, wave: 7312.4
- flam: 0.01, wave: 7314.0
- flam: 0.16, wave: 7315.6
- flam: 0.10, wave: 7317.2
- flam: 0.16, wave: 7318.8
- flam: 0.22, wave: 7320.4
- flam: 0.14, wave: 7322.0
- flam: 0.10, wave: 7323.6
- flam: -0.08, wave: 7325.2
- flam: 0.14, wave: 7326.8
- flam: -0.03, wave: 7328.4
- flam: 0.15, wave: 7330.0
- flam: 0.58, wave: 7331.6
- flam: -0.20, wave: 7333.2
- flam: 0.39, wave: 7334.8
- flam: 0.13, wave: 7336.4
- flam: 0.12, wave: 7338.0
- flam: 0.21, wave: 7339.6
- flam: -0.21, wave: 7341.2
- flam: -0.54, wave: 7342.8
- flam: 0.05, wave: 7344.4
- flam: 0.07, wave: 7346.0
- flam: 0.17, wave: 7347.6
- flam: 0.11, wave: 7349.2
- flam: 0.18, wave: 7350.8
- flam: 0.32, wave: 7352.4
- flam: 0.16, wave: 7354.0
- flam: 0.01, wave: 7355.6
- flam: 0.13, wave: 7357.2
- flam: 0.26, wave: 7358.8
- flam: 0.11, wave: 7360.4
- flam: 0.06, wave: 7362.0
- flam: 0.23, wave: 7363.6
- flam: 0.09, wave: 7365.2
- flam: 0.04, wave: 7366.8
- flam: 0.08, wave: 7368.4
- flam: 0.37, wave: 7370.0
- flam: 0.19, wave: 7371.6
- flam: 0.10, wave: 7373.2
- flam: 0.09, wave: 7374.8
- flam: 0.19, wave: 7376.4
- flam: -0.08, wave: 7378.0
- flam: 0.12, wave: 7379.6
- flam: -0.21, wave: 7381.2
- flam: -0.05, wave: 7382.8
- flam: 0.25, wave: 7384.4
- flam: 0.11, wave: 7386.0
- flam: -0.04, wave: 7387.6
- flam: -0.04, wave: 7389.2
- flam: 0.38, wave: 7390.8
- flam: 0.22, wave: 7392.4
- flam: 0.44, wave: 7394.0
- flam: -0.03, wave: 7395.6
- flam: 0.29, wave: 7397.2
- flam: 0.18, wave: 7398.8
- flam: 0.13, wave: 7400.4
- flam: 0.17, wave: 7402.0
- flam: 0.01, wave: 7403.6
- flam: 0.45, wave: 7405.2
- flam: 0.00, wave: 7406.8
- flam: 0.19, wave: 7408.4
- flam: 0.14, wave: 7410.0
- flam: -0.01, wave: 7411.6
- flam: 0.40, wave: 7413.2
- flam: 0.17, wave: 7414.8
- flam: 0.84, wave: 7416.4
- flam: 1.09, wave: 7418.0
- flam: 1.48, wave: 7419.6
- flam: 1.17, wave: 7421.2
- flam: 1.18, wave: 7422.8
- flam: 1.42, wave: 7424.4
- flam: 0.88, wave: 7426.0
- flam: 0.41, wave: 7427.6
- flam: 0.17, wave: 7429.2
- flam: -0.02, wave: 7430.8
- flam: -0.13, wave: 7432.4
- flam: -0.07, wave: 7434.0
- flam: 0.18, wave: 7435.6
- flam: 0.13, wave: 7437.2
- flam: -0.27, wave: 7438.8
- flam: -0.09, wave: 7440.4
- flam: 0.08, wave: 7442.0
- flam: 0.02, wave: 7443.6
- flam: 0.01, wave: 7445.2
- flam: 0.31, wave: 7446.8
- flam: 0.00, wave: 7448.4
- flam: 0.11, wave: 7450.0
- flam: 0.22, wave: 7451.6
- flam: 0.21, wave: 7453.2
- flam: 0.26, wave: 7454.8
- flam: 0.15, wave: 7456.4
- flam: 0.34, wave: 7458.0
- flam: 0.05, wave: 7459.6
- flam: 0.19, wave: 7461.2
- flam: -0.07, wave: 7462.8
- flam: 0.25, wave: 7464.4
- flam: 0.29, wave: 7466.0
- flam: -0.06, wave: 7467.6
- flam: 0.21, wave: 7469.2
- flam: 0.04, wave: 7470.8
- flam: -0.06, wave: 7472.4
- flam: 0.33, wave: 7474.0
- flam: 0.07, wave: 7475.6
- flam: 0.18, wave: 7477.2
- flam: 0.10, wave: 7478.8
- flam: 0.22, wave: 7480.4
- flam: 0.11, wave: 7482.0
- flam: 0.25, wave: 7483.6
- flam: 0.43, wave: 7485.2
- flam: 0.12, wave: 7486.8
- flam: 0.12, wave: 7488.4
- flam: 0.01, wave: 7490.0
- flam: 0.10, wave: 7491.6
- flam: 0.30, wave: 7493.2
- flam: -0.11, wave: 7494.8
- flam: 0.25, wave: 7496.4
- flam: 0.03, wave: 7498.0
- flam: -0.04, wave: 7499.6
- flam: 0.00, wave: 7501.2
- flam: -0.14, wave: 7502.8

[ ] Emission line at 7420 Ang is [O II]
